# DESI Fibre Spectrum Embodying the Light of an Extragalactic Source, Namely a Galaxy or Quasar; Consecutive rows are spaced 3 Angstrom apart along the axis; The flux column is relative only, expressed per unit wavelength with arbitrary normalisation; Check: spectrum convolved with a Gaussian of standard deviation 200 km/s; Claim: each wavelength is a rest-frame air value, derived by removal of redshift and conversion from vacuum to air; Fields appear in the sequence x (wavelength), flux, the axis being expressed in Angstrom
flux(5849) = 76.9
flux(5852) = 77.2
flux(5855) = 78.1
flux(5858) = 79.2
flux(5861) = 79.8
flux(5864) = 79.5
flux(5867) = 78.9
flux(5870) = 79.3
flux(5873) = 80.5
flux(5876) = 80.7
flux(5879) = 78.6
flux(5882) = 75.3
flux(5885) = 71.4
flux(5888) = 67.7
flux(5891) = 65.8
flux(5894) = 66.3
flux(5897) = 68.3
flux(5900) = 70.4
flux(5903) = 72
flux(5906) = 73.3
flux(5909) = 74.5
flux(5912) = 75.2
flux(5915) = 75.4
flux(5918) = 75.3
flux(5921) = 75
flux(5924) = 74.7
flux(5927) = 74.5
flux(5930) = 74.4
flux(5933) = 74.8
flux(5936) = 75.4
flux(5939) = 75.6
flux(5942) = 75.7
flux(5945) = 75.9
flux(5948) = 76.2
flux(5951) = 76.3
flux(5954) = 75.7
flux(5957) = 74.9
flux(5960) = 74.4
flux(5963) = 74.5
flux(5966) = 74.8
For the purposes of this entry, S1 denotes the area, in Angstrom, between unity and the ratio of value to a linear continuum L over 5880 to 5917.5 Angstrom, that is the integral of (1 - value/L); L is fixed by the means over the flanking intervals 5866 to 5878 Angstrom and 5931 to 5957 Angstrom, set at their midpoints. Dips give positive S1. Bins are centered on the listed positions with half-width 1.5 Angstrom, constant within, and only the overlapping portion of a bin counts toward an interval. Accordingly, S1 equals 3.2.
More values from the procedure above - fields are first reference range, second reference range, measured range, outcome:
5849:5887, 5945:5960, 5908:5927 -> 0.41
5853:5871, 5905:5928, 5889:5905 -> 1.60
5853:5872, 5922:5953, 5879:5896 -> 1.70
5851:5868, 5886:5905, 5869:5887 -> -0.90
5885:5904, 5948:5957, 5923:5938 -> -0.35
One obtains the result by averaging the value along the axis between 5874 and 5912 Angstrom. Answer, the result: 72.3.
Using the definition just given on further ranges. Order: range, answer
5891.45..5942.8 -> 73.4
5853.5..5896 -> 75.7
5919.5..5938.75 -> 74.9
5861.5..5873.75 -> 79.5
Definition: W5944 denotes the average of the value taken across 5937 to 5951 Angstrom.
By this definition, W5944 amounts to 75.9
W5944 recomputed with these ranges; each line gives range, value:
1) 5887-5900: 67.4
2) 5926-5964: 75.3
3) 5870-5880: 79.9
